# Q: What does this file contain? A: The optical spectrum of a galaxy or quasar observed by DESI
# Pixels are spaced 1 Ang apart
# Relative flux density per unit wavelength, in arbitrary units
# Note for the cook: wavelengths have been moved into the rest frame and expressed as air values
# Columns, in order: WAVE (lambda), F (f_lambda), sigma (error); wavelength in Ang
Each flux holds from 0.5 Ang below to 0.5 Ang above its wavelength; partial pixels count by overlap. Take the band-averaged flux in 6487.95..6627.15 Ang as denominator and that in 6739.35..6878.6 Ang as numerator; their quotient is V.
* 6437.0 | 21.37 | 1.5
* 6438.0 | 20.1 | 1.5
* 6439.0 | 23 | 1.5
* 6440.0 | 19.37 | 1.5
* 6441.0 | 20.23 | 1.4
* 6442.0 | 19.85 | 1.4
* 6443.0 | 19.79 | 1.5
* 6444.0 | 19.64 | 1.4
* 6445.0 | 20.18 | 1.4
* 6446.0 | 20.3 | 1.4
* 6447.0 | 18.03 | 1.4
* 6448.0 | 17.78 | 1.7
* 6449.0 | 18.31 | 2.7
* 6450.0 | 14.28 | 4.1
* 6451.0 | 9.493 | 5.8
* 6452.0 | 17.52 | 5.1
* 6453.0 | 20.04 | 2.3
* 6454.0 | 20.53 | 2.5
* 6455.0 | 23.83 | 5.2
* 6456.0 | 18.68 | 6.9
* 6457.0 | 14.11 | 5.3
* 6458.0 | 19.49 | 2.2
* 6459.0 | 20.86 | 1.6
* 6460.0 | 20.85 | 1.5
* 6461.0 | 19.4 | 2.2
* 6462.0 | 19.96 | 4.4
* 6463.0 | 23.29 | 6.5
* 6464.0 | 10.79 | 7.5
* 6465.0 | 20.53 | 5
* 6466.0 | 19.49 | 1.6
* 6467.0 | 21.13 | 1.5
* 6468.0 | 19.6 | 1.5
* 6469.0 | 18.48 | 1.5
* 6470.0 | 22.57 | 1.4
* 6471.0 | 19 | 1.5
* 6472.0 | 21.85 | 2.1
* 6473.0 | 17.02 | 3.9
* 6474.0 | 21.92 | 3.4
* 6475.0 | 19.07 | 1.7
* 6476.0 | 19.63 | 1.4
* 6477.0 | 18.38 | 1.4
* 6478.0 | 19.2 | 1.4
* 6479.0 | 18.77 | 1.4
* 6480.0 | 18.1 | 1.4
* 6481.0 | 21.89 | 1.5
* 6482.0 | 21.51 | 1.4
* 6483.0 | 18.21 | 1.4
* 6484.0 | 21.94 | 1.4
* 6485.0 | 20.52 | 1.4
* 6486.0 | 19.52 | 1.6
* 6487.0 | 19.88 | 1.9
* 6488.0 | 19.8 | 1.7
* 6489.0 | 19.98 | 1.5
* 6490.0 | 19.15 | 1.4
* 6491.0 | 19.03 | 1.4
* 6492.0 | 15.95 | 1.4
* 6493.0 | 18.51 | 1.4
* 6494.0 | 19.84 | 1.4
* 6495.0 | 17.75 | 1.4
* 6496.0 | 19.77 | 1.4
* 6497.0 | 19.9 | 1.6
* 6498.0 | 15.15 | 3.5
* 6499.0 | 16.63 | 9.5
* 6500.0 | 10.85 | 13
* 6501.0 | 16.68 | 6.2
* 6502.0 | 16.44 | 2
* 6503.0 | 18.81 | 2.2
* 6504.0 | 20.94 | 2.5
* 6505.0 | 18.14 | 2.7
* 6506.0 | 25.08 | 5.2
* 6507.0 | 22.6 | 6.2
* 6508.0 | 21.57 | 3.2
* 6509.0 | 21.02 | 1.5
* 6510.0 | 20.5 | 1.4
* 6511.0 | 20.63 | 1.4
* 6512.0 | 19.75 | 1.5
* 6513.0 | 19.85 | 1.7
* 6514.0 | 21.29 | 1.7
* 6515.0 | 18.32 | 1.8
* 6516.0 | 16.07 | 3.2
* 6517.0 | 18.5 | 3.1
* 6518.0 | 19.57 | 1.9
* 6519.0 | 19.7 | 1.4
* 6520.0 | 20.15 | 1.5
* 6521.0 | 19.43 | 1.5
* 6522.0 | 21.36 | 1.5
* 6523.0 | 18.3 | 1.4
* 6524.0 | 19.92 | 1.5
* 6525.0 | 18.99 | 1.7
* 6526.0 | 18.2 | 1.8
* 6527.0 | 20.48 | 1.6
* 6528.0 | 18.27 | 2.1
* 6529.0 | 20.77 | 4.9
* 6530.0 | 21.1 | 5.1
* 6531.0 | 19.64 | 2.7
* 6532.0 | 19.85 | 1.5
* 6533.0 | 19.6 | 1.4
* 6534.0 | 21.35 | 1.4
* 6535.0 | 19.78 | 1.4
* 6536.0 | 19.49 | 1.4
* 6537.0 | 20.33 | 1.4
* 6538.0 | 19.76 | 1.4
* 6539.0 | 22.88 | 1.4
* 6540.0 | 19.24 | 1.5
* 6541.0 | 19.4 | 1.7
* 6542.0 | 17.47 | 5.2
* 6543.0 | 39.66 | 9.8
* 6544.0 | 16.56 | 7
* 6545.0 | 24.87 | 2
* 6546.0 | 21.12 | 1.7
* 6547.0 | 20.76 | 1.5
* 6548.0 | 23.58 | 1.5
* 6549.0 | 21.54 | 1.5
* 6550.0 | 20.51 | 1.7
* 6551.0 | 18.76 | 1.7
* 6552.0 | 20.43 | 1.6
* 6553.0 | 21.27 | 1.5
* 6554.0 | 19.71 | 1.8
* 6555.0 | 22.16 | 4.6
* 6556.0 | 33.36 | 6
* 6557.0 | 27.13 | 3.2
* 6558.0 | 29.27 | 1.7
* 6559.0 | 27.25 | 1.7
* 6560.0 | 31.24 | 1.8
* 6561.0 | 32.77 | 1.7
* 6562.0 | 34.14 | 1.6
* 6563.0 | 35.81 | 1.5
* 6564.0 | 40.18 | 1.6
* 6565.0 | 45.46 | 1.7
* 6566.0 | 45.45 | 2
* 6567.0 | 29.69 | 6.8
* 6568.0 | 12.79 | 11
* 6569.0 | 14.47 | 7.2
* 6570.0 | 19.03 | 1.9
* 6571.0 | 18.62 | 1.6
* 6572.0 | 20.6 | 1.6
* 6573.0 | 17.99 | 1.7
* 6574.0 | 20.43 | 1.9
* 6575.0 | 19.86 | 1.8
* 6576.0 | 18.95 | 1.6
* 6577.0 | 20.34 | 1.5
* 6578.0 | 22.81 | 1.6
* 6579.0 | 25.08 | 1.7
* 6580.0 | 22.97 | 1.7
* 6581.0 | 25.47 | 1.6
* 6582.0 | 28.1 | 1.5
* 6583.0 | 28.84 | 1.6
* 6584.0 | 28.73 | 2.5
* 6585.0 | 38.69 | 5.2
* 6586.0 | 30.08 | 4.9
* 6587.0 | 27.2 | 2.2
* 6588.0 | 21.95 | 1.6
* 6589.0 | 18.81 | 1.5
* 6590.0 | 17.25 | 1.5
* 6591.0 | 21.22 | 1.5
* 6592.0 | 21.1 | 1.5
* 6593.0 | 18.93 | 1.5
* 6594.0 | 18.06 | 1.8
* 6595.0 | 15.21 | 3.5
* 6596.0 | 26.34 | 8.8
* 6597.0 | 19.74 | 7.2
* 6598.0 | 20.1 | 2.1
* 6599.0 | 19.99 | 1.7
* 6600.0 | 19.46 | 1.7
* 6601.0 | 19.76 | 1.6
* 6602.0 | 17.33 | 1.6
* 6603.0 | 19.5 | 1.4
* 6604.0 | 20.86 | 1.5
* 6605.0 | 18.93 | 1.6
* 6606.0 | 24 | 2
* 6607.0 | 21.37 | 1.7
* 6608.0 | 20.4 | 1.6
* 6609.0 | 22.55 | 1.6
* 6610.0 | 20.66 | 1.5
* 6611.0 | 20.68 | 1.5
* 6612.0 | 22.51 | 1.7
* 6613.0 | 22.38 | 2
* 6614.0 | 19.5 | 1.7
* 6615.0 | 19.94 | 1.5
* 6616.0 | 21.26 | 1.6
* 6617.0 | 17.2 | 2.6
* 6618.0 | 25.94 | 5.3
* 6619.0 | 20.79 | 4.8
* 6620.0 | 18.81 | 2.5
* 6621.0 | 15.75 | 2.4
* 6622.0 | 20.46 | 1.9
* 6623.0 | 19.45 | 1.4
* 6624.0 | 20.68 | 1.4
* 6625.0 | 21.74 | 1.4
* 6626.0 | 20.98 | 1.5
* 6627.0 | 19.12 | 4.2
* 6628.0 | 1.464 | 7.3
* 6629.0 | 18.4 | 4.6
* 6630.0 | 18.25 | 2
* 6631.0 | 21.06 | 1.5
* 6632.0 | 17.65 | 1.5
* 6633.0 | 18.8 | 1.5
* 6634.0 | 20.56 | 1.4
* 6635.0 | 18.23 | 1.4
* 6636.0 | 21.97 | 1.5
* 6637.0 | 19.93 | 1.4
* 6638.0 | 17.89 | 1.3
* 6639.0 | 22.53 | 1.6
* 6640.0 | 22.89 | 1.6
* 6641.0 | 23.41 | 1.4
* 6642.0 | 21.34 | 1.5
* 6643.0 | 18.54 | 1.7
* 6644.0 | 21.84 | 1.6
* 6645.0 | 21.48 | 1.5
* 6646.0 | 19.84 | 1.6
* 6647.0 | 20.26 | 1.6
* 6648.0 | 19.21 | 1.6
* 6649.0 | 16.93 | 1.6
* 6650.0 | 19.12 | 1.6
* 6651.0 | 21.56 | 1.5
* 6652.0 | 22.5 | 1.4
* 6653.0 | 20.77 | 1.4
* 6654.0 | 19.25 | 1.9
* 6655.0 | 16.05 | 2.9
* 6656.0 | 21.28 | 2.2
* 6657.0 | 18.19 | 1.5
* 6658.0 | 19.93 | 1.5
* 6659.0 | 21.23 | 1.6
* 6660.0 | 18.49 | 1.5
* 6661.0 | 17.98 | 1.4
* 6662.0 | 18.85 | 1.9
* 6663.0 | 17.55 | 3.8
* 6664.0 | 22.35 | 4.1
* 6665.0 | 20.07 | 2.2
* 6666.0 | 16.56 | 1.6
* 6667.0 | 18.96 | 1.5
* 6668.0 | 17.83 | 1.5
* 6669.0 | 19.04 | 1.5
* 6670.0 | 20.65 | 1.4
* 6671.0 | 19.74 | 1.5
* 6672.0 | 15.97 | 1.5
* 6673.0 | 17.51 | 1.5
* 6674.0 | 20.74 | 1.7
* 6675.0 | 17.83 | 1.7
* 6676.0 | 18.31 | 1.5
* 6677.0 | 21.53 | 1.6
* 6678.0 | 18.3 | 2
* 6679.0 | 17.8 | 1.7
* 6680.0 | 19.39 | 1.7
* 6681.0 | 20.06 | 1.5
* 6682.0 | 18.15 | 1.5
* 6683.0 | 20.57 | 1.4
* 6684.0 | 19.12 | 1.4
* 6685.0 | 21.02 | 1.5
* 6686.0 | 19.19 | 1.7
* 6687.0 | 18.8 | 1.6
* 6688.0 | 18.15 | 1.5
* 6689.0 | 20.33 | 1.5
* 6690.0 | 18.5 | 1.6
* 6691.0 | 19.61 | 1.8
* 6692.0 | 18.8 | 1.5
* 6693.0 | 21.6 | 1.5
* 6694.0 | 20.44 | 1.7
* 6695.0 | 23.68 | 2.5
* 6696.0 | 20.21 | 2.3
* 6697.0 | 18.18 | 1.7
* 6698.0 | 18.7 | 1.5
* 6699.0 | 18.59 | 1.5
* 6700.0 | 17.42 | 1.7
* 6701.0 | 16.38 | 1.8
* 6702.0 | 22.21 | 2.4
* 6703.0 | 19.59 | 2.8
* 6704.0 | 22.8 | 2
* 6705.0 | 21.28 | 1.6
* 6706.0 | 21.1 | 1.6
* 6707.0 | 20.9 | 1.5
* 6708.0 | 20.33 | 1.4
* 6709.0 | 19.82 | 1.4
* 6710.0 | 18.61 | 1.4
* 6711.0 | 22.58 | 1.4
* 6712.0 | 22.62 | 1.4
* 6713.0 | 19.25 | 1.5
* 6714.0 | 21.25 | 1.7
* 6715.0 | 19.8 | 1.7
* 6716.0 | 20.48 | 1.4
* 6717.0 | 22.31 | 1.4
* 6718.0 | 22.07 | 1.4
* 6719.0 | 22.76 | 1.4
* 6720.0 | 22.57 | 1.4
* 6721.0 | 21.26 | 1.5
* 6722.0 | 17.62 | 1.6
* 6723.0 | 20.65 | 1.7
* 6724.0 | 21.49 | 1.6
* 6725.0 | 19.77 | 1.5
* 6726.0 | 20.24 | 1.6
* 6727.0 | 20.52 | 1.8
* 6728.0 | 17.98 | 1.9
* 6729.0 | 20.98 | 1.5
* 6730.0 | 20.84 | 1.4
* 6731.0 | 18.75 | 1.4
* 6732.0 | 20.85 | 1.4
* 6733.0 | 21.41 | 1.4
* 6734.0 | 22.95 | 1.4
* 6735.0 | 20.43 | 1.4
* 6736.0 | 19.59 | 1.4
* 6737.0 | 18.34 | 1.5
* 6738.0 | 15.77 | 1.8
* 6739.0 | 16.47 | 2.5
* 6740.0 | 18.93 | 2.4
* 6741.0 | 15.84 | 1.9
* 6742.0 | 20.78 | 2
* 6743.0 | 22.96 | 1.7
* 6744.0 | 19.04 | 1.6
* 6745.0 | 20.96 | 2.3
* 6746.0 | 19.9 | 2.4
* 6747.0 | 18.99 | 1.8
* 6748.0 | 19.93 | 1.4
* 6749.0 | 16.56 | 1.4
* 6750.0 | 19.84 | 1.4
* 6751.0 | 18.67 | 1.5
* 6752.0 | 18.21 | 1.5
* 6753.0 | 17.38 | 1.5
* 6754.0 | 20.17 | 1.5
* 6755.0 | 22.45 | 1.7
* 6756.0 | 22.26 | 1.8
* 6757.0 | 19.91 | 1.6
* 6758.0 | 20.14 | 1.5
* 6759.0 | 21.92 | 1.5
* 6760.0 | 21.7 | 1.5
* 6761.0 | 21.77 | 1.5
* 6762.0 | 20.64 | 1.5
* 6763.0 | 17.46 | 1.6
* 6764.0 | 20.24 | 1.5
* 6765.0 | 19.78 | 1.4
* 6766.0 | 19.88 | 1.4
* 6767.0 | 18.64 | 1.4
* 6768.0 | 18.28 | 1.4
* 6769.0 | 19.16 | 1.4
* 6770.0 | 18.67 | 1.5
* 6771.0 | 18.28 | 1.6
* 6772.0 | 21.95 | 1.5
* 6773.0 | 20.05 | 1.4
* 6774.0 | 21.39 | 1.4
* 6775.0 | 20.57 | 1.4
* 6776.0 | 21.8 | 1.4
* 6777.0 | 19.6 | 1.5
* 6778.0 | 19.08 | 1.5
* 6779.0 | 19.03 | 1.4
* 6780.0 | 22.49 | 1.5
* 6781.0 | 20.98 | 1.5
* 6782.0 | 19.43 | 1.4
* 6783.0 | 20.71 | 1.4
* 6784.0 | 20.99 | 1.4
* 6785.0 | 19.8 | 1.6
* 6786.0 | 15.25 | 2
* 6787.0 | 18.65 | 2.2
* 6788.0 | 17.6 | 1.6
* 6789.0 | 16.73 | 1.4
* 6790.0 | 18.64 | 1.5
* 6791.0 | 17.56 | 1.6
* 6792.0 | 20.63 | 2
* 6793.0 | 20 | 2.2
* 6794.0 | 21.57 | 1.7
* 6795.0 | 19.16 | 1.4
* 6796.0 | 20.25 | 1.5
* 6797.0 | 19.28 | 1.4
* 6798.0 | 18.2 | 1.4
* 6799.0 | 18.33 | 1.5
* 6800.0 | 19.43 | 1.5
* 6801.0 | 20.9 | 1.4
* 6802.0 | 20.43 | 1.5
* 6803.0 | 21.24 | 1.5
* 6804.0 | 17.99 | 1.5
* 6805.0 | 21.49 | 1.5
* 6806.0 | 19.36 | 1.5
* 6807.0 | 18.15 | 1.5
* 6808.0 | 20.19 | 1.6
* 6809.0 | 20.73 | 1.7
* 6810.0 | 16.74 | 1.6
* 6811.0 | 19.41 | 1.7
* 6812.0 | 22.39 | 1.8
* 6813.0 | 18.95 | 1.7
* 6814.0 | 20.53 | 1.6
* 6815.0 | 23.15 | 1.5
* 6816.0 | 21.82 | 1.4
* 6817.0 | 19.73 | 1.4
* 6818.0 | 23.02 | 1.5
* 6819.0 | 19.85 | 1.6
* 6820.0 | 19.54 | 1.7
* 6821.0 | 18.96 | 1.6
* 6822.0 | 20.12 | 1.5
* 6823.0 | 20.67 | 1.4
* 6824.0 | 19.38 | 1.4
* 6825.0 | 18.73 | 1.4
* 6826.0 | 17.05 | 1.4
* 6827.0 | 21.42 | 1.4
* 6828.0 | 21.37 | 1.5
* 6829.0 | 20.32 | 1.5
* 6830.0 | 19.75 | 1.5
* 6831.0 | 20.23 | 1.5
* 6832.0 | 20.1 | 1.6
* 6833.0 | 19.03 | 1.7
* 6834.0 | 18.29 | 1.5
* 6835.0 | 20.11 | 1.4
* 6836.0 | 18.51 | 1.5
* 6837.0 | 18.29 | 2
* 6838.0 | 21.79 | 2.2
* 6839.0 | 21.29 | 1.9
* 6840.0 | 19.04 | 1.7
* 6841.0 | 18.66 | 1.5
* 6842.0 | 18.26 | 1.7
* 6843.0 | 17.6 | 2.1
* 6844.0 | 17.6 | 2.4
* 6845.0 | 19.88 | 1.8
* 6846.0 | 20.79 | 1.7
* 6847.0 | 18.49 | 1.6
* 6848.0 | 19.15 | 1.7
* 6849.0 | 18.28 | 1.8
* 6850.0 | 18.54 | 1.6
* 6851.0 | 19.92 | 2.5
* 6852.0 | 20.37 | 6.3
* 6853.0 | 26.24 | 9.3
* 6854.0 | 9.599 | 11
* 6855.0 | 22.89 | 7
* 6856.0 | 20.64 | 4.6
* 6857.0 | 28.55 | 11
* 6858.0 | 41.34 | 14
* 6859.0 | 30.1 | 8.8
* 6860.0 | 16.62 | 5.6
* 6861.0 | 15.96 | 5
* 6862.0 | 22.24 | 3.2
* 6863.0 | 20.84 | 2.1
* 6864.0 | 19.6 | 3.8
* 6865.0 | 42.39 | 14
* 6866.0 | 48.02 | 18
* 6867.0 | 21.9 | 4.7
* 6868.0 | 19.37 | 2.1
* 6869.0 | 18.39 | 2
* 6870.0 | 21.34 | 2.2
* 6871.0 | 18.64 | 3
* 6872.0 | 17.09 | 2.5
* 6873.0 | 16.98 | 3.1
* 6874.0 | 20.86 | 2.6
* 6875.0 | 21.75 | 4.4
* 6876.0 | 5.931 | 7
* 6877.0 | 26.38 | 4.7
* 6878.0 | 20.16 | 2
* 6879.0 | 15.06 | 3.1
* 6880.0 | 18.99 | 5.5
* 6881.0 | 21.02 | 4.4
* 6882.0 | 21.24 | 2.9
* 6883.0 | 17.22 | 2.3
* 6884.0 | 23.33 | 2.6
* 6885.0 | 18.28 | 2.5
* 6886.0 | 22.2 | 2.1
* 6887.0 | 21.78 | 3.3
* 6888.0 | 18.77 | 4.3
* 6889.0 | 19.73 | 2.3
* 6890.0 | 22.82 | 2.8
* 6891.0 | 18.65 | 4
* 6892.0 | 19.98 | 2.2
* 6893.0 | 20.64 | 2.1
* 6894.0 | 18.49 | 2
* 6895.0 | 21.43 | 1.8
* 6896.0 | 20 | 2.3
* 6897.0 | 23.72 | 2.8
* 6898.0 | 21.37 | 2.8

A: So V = 0.93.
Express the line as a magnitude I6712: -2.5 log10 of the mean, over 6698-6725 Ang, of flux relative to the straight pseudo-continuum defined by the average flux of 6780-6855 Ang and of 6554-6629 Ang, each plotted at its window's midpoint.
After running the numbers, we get 0.03 mag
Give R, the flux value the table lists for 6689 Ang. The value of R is 20.33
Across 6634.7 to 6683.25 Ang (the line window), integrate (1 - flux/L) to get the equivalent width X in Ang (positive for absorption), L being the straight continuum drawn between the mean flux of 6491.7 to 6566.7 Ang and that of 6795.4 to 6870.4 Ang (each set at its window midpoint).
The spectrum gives 4.55 Ang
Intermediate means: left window 22.2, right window 20.9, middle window 19.6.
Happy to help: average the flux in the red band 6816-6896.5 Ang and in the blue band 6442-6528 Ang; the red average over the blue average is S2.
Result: 1.1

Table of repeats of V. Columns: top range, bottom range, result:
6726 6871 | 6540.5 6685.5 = 0.94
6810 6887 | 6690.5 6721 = 1.01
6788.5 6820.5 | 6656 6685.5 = 1.04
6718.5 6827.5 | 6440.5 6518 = 1.04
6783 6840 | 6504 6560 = 0.93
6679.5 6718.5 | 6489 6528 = 1.05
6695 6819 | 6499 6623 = 0.91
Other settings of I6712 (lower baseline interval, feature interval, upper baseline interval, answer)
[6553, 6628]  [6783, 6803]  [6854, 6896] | 0.153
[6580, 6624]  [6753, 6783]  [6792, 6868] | 0.049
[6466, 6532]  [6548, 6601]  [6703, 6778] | -0.238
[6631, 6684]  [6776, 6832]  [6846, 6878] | 0.086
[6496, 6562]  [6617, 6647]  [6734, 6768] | 0.042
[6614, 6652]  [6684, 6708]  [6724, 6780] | -0.008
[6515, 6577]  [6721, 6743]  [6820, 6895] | 0.101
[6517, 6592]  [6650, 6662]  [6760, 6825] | 0.115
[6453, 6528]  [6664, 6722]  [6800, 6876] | 0.020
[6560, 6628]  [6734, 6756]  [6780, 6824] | 0.073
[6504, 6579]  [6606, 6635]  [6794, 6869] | 0.128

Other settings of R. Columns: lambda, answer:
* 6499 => 16.63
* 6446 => 20.3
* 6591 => 21.22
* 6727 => 20.52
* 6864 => 19.6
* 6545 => 24.87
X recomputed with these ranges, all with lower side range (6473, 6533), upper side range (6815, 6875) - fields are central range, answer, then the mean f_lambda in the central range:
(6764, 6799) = 2.1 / 19.5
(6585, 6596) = -1.2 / 22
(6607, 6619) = -0.8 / 21.2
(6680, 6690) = 0.4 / 19.4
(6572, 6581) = -0.7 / 21.3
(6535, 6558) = -3.3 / 22.4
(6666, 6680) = 1.0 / 18.7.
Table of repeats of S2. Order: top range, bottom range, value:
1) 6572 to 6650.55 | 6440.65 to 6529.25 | 1.09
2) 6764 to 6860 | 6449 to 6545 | 1.03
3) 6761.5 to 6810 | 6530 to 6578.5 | 0.82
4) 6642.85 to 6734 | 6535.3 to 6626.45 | 0.86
